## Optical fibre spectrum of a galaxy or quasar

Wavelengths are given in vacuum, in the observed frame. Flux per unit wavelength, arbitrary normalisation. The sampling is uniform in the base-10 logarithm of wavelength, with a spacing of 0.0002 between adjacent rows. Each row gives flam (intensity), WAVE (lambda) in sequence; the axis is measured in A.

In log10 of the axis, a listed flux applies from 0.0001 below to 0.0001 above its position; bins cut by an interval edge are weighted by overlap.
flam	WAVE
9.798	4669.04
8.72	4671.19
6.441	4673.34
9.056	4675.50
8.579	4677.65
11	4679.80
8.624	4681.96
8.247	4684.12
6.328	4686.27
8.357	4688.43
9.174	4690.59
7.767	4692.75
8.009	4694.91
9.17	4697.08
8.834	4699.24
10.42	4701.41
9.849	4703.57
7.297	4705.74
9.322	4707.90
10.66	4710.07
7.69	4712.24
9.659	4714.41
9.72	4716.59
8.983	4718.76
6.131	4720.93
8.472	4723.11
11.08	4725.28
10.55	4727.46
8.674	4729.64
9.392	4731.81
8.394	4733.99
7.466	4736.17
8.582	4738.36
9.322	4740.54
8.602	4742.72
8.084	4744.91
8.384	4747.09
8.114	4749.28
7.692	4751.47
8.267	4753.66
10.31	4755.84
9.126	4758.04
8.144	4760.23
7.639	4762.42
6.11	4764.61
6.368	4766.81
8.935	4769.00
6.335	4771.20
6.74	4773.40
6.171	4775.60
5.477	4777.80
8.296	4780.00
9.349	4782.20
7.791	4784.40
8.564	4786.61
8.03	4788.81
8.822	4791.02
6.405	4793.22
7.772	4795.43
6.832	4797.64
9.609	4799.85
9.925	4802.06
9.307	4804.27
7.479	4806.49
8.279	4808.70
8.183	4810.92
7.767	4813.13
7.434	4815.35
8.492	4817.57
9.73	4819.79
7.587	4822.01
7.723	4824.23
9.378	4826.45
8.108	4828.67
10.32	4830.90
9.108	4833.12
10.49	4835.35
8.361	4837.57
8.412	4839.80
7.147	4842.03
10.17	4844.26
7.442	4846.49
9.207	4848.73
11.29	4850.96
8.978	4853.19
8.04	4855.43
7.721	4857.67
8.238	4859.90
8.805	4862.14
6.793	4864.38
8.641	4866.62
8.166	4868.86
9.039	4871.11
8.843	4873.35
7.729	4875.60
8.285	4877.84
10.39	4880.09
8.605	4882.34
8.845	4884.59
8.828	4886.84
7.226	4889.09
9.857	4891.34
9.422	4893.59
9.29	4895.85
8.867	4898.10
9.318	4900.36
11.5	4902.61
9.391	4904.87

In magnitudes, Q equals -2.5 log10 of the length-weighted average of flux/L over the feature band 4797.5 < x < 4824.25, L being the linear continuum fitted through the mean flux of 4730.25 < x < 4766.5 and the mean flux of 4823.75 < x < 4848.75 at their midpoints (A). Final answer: 0.03 mag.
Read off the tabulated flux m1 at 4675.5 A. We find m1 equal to 9.056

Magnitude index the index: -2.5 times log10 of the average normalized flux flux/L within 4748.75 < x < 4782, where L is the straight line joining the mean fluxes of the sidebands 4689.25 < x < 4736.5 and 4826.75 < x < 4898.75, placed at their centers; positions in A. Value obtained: 0.17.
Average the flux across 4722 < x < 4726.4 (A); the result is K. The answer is 9.76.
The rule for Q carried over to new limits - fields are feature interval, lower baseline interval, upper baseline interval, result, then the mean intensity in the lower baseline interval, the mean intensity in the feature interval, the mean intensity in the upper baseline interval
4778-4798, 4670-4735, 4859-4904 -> 0.12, 8.82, 7.92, 8.84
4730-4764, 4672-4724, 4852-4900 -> 0.02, 8.66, 8.47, 8.62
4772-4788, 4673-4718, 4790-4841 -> 0.15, 8.81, 7.47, 8.5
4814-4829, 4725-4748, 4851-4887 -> 0.04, 8.89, 8.35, 8.57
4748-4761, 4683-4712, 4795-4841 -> 0.00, 8.7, 8.61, 8.6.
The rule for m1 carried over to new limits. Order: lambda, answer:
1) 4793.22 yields 6.405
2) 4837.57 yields 8.361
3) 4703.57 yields 9.849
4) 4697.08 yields 9.17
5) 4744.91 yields 8.084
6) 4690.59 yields 9.174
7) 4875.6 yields 7.729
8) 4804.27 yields 9.307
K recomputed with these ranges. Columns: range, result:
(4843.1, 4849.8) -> 8.92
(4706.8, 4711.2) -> 9.97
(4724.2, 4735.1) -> 9.61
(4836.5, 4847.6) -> 8.31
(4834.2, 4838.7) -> 9.42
